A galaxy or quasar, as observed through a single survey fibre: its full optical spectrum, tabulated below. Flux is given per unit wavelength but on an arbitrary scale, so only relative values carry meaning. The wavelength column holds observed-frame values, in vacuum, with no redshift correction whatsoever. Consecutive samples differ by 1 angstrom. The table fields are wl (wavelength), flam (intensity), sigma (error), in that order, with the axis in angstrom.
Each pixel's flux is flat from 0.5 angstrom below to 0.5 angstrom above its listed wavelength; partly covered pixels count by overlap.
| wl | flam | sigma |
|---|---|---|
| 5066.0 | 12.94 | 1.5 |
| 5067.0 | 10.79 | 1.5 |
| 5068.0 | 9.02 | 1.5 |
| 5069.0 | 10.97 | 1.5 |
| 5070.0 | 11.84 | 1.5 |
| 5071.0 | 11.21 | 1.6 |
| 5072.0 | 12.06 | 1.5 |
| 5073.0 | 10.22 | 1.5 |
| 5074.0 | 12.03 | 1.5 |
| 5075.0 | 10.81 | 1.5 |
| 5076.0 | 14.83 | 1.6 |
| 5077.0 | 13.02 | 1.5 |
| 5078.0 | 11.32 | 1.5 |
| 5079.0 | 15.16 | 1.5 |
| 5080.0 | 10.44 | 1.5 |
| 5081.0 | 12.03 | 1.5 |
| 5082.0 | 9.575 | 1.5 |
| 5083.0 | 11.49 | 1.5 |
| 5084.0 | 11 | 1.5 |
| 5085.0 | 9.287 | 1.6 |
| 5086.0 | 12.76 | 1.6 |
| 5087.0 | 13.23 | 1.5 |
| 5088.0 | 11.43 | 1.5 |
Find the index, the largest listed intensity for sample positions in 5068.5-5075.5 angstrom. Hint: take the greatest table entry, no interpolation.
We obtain 12.06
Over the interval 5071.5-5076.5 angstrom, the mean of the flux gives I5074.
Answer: 12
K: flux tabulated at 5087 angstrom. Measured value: 13.23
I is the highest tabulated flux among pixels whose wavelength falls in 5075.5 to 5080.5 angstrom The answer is 15.16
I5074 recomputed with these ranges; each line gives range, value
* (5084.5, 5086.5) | 11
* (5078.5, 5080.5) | 12.8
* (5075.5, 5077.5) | 13.9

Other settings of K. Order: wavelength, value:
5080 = 10.44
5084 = 11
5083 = 11.49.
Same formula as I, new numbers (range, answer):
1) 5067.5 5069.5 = 10.97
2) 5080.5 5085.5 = 12.03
